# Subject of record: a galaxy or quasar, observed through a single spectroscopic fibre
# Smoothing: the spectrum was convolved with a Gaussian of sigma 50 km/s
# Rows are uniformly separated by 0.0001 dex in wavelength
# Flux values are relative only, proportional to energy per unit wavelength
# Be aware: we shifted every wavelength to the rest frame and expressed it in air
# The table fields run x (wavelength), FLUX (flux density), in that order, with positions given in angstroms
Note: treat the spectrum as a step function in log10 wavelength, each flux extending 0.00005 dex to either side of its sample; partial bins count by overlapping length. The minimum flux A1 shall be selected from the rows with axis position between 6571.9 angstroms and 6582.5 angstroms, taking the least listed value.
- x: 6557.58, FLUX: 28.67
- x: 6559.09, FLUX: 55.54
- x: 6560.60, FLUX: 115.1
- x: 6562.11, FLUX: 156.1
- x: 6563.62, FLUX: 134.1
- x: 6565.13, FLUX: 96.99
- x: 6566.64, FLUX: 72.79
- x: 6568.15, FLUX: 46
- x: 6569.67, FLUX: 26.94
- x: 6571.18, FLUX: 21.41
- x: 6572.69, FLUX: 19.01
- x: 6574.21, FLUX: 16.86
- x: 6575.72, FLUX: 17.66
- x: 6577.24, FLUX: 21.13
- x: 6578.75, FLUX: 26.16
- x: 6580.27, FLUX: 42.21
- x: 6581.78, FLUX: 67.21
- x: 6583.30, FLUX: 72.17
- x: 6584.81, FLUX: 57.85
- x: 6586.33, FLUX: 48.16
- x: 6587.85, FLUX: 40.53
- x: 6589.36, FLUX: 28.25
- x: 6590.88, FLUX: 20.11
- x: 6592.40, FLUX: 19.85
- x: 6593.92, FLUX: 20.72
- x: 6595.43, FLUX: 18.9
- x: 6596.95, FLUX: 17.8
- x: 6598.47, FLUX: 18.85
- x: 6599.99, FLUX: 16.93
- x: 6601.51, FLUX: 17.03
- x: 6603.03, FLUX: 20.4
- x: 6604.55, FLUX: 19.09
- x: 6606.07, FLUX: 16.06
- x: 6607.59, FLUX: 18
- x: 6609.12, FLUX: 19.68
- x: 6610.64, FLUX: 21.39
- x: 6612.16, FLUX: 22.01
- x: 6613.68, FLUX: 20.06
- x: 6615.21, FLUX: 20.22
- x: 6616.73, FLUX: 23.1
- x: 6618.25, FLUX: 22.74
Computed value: 16.86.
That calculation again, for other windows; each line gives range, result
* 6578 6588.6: 26.16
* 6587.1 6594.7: 19.85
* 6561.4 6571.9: 21.41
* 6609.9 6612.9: 21.39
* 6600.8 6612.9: 16.06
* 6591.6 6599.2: 17.8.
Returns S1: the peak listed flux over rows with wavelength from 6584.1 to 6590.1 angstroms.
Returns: 57.85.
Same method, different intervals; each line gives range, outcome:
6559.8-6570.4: 156.1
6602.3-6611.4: 21.39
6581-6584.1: 72.17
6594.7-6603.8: 20.4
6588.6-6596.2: 28.25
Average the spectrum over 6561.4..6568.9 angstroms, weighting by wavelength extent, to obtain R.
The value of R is 101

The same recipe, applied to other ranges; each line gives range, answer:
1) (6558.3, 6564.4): 115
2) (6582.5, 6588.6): 54.7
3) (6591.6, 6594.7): 20.3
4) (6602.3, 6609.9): 18.6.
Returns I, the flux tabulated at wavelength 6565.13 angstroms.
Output 96.99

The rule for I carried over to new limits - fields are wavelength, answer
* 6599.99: 16.93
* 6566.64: 72.79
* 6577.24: 21.13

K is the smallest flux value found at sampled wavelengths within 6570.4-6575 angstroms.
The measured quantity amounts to 16.86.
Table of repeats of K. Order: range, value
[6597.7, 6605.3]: 16.93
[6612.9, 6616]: 20.06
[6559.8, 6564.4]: 115.1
